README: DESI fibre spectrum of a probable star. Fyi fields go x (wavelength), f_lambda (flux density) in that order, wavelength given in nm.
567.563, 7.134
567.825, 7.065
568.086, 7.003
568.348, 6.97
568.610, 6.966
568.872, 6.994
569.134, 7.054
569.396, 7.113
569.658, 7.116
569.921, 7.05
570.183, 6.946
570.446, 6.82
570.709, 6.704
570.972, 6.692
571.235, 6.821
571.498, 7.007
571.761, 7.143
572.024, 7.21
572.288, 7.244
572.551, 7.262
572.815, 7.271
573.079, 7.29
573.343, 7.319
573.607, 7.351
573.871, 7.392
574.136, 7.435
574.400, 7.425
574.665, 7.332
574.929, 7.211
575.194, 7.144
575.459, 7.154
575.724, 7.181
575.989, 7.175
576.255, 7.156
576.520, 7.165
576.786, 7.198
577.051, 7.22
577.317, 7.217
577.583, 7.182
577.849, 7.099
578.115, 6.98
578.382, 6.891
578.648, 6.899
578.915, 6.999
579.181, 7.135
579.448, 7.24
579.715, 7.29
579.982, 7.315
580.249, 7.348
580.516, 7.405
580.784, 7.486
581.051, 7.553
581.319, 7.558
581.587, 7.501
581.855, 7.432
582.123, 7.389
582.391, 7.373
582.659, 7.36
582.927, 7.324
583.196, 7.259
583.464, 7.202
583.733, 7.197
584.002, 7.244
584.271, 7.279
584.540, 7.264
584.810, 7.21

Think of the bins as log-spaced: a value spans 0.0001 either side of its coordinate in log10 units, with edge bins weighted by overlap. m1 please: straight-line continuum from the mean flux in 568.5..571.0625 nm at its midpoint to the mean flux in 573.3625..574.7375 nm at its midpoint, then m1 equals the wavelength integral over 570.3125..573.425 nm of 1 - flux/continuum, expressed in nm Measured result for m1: 0.04 nm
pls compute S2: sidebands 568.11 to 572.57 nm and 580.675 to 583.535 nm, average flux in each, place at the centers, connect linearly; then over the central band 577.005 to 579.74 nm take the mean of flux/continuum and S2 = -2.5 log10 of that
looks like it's 0.03 mag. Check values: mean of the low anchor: 7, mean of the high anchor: 7.41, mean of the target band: 7.09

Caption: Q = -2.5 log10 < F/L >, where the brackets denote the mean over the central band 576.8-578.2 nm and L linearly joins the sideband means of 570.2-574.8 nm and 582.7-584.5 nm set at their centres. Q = 0.007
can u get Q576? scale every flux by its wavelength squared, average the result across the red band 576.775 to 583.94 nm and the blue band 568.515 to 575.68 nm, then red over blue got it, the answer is 1.0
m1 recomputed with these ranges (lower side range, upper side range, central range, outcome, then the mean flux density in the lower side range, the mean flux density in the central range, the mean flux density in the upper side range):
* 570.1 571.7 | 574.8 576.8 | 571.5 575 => -0.146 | 6.84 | 7.29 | 7.17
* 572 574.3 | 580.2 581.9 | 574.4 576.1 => 0.032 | 7.31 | 7.22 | 7.47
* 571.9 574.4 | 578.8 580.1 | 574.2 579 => 0.066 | 7.31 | 7.15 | 7.2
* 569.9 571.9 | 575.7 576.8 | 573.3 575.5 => -0.075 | 6.89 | 7.31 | 7.17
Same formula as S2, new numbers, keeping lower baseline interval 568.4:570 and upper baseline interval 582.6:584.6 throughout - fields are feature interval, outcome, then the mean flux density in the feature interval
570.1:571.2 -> 0.04 mag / 6.78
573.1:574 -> -0.04 mag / 7.35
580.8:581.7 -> -0.04 mag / 7.53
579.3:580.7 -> -0.02 mag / 7.32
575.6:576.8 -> 0.00 mag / 7.17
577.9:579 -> 0.04 mag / 6.95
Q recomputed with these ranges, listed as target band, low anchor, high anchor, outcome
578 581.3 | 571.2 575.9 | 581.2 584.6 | 0.012 mag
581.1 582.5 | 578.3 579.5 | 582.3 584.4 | -0.039 mag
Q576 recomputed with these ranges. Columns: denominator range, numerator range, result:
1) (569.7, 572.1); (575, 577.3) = 1.05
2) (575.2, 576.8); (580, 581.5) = 1.06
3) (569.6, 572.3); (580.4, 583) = 1.11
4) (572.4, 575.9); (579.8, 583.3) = 1.04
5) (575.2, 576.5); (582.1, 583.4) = 1.05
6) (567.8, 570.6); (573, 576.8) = 1.06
